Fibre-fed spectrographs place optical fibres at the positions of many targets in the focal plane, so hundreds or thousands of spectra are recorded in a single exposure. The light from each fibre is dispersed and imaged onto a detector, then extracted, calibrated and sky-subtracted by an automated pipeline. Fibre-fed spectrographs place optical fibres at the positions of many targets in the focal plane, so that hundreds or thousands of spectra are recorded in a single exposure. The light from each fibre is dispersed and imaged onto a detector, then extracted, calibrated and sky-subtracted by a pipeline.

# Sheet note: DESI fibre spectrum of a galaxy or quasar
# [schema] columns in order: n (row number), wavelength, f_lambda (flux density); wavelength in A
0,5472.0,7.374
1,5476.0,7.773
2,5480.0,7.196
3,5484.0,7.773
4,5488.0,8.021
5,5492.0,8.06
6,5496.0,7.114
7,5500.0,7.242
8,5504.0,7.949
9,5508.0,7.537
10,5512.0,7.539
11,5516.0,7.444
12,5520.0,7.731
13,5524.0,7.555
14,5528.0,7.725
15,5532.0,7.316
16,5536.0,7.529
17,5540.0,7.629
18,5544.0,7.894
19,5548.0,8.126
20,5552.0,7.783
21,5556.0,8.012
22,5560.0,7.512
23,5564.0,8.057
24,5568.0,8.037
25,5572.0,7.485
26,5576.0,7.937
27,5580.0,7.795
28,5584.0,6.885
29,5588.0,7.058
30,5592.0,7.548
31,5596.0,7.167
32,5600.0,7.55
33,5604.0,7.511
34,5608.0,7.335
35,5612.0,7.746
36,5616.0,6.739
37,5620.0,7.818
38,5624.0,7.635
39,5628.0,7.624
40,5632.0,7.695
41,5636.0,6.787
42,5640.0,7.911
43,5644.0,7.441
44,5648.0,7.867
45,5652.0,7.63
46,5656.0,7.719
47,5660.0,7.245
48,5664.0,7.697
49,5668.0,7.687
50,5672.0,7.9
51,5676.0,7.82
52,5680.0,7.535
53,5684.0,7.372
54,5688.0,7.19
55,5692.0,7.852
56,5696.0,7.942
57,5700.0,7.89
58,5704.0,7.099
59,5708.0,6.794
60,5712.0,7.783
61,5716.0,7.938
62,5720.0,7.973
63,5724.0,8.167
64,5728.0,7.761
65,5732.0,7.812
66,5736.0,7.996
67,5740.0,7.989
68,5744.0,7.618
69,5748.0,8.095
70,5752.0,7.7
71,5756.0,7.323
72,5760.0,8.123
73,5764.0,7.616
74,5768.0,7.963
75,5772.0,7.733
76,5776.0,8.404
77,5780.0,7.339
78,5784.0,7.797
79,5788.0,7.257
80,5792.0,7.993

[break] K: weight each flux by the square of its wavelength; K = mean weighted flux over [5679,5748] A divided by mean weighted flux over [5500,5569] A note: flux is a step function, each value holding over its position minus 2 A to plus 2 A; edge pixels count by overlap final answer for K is 1.06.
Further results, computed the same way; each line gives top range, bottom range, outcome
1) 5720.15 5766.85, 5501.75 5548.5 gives 1.11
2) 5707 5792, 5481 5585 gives 1.09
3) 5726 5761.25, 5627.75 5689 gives 1.06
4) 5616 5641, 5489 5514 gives 1.03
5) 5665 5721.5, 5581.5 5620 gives 1.08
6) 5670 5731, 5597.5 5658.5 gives 1.05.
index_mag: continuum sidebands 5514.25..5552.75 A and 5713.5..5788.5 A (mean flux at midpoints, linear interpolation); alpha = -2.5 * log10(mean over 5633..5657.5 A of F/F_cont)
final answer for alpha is 0.03 mag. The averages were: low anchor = 7.67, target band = 7.56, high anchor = 7.83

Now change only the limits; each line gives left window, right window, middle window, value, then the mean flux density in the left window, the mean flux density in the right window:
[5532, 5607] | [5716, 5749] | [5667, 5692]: 0.03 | 7.63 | 7.92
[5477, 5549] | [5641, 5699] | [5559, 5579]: -0.03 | 7.63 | 7.64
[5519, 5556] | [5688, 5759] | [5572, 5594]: 0.04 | 7.71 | 7.74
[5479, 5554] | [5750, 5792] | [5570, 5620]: 0.04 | 7.65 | 7.74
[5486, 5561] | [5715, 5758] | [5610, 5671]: 0.03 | 7.67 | 7.85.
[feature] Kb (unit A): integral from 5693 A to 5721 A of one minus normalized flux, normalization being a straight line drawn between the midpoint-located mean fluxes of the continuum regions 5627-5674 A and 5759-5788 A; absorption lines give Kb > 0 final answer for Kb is 0.2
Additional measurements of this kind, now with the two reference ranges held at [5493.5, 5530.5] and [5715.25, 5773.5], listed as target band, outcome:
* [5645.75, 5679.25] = 0.2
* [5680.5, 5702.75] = 0.5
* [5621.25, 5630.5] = 0.1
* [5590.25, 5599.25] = 0.3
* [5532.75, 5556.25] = -0.6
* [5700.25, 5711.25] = 0.9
